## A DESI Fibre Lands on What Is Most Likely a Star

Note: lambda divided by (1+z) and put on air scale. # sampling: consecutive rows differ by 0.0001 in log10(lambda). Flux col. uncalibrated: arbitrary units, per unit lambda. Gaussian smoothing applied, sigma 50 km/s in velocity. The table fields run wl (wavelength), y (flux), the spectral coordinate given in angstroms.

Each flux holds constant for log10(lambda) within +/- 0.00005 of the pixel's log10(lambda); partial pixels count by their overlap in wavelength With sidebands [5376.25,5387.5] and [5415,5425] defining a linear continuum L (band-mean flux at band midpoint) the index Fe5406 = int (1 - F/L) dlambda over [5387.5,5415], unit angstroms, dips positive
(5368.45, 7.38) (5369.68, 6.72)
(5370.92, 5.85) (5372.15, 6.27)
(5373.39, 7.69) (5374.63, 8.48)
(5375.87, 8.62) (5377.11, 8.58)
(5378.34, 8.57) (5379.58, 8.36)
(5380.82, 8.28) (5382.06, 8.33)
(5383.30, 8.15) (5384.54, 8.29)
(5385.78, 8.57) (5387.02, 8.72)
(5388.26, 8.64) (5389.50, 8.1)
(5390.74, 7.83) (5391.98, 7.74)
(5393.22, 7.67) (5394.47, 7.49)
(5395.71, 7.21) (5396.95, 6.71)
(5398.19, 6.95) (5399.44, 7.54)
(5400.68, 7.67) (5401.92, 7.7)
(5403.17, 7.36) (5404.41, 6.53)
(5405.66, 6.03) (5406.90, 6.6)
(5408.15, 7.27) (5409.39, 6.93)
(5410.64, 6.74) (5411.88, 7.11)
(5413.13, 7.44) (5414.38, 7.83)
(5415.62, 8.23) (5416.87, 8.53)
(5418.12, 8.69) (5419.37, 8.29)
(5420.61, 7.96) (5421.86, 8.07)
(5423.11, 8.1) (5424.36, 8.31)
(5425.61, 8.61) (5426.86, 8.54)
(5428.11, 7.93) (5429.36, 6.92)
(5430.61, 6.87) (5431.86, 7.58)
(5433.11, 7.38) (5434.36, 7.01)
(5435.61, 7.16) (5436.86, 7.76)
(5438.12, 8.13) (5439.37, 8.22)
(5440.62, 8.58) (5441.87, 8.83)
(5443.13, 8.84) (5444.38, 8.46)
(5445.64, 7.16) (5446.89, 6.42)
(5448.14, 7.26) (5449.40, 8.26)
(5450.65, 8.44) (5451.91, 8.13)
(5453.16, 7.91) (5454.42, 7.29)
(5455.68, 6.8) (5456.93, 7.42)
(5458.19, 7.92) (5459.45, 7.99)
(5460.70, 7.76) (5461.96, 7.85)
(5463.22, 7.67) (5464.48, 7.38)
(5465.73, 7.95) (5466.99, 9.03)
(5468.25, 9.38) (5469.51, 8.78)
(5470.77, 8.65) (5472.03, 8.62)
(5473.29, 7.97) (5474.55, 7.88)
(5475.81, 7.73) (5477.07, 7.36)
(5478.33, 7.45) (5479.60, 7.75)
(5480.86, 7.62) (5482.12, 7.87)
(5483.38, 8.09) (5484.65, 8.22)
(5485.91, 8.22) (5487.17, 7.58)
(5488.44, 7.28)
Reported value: 3.4 angstroms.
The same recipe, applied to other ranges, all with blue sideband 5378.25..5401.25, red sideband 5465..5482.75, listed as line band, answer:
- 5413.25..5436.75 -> 0.4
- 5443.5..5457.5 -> 0.8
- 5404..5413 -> 1.3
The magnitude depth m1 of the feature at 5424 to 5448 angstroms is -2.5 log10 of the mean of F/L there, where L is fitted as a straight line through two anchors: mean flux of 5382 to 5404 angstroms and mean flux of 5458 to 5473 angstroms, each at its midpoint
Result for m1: 0.03 mag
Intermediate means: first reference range 7.79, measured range 7.81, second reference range 8.25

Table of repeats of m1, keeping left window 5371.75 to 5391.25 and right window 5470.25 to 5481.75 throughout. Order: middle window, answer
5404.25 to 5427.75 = 0.06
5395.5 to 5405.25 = 0.14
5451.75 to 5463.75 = 0.04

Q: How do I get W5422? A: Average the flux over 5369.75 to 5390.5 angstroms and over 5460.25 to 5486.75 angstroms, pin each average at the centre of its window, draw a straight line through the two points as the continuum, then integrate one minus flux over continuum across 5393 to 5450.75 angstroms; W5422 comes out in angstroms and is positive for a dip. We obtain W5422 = 3.0 angstroms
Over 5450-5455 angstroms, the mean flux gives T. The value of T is 7.95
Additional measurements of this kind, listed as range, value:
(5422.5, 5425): 8.2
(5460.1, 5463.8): 7.75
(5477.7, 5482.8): 7.67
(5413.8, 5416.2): 8.05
